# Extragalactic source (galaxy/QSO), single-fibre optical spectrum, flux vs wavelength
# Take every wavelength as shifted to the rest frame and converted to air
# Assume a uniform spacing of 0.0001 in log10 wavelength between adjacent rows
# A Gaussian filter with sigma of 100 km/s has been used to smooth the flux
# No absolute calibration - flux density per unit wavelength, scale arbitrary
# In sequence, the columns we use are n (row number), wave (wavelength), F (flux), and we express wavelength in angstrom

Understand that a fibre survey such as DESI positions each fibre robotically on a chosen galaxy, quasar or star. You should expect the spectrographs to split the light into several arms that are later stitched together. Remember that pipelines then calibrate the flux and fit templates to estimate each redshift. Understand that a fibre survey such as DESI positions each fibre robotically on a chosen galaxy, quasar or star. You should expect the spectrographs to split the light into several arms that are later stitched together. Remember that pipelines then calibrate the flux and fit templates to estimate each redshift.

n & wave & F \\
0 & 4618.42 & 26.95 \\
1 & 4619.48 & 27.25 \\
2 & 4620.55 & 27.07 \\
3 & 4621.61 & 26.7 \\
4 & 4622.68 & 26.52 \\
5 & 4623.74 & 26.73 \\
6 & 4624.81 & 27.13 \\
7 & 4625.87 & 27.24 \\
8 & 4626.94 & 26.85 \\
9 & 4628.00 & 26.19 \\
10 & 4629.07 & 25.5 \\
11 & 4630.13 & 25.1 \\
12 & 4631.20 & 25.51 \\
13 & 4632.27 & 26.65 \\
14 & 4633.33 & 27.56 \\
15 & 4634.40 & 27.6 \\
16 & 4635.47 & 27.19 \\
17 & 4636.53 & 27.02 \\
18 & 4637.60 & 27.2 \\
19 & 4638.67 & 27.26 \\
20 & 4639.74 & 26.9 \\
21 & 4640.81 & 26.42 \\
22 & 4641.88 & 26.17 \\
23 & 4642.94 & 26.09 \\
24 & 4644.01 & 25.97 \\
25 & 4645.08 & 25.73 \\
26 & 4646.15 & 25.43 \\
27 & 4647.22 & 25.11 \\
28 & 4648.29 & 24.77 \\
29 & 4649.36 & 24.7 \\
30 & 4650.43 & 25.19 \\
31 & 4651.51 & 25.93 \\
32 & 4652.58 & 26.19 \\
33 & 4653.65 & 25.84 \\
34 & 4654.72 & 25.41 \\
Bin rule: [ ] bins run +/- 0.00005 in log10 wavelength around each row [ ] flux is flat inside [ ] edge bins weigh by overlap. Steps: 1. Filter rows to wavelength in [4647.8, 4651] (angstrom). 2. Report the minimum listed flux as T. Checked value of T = 24.7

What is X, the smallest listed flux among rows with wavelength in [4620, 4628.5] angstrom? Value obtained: 26.19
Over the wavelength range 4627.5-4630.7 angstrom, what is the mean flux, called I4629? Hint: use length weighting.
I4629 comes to 25.6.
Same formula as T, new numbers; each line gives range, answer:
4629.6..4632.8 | 25.1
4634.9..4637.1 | 27.02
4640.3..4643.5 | 26.09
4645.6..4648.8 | 24.77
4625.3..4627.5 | 26.85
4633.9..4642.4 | 26.17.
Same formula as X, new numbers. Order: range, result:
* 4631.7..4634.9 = 26.65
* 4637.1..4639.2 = 27.2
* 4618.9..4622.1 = 26.7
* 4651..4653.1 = 25.93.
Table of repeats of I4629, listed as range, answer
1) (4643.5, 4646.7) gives 25.7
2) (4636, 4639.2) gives 27.2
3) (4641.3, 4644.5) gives 26.1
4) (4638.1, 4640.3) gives 27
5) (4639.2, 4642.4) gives 26.5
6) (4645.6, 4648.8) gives 25.1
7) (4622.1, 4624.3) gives 26.6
